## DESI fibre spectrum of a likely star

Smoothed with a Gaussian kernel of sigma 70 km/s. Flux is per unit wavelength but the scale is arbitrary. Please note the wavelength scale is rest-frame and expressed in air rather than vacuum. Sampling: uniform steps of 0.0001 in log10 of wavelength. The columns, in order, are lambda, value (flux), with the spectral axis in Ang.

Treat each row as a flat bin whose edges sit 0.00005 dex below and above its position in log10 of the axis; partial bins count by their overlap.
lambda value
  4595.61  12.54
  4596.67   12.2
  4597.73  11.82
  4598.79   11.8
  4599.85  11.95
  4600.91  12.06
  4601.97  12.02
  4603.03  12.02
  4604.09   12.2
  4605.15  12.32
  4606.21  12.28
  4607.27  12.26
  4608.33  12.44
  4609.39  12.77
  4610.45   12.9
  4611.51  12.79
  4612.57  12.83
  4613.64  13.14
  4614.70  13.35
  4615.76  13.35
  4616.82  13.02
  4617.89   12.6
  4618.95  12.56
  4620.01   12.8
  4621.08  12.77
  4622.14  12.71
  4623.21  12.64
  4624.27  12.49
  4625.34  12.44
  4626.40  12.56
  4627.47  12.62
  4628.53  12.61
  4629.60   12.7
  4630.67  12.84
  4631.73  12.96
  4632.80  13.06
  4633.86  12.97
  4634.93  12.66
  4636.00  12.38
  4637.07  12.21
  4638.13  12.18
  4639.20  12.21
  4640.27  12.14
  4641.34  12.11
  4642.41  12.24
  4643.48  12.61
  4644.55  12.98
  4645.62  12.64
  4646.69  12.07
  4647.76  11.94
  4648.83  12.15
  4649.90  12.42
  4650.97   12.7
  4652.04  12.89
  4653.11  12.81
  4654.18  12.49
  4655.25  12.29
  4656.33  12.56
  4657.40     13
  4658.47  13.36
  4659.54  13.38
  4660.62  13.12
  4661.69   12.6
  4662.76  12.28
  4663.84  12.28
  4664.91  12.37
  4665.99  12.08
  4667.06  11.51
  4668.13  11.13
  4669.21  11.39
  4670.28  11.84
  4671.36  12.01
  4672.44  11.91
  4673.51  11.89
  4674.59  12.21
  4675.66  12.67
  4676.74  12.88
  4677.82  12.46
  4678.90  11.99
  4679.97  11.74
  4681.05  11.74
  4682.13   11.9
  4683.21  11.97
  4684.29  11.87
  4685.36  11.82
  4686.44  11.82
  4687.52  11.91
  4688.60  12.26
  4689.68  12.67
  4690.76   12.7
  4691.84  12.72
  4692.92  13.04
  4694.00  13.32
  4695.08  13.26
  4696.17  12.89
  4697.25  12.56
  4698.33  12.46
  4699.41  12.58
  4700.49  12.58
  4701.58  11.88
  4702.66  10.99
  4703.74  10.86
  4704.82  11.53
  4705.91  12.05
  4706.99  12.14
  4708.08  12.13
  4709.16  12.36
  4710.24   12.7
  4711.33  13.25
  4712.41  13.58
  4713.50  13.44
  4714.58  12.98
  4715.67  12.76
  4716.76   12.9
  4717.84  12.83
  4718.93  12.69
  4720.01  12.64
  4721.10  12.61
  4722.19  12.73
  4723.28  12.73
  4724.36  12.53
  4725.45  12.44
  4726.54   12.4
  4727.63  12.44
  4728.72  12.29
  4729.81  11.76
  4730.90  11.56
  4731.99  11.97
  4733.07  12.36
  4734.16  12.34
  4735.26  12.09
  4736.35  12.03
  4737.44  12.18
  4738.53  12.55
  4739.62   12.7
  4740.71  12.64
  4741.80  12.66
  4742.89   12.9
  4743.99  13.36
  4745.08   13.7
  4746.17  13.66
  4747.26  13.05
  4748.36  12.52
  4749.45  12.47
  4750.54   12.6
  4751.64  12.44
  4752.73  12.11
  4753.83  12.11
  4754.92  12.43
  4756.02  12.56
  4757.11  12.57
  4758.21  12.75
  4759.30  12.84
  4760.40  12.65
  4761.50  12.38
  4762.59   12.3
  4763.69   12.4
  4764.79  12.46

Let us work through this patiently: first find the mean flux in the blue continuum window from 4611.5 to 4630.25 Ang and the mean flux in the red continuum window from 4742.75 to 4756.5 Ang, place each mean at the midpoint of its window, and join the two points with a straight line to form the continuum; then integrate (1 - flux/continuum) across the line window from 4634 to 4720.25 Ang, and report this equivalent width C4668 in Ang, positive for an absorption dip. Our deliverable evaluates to 2.6 Ang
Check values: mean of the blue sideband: 12.8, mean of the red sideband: 12.8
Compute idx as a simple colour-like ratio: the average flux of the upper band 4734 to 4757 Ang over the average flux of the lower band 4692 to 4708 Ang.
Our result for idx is 1.0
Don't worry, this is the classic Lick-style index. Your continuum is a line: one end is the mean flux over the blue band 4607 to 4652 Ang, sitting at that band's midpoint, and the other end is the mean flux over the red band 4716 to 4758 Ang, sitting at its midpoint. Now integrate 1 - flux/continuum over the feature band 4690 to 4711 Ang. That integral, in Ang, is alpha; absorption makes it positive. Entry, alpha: 0.3 Ang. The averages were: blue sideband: 12.6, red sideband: 12.5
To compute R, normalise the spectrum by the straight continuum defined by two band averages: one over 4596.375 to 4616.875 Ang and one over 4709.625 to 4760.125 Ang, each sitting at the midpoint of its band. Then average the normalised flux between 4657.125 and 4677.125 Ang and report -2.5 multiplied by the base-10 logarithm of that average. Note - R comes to 0.02 mag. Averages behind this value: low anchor 12.5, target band 12.3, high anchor 12.6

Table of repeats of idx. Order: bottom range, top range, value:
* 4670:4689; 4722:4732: 1.02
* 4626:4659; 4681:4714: 0.98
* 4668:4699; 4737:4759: 1.04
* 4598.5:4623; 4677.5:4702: 0.98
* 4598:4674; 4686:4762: 1.00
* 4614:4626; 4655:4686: 0.95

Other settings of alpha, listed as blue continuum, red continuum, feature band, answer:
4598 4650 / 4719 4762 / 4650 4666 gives -0.2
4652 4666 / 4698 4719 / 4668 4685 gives 0.8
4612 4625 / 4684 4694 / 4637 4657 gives 0.4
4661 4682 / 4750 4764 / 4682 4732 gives -0.8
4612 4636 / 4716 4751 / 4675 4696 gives 0.5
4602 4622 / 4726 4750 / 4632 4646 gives 0.2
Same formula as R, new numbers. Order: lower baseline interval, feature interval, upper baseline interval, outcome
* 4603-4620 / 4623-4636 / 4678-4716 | -0.01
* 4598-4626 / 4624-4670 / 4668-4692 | -0.01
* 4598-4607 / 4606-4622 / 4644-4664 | -0.05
